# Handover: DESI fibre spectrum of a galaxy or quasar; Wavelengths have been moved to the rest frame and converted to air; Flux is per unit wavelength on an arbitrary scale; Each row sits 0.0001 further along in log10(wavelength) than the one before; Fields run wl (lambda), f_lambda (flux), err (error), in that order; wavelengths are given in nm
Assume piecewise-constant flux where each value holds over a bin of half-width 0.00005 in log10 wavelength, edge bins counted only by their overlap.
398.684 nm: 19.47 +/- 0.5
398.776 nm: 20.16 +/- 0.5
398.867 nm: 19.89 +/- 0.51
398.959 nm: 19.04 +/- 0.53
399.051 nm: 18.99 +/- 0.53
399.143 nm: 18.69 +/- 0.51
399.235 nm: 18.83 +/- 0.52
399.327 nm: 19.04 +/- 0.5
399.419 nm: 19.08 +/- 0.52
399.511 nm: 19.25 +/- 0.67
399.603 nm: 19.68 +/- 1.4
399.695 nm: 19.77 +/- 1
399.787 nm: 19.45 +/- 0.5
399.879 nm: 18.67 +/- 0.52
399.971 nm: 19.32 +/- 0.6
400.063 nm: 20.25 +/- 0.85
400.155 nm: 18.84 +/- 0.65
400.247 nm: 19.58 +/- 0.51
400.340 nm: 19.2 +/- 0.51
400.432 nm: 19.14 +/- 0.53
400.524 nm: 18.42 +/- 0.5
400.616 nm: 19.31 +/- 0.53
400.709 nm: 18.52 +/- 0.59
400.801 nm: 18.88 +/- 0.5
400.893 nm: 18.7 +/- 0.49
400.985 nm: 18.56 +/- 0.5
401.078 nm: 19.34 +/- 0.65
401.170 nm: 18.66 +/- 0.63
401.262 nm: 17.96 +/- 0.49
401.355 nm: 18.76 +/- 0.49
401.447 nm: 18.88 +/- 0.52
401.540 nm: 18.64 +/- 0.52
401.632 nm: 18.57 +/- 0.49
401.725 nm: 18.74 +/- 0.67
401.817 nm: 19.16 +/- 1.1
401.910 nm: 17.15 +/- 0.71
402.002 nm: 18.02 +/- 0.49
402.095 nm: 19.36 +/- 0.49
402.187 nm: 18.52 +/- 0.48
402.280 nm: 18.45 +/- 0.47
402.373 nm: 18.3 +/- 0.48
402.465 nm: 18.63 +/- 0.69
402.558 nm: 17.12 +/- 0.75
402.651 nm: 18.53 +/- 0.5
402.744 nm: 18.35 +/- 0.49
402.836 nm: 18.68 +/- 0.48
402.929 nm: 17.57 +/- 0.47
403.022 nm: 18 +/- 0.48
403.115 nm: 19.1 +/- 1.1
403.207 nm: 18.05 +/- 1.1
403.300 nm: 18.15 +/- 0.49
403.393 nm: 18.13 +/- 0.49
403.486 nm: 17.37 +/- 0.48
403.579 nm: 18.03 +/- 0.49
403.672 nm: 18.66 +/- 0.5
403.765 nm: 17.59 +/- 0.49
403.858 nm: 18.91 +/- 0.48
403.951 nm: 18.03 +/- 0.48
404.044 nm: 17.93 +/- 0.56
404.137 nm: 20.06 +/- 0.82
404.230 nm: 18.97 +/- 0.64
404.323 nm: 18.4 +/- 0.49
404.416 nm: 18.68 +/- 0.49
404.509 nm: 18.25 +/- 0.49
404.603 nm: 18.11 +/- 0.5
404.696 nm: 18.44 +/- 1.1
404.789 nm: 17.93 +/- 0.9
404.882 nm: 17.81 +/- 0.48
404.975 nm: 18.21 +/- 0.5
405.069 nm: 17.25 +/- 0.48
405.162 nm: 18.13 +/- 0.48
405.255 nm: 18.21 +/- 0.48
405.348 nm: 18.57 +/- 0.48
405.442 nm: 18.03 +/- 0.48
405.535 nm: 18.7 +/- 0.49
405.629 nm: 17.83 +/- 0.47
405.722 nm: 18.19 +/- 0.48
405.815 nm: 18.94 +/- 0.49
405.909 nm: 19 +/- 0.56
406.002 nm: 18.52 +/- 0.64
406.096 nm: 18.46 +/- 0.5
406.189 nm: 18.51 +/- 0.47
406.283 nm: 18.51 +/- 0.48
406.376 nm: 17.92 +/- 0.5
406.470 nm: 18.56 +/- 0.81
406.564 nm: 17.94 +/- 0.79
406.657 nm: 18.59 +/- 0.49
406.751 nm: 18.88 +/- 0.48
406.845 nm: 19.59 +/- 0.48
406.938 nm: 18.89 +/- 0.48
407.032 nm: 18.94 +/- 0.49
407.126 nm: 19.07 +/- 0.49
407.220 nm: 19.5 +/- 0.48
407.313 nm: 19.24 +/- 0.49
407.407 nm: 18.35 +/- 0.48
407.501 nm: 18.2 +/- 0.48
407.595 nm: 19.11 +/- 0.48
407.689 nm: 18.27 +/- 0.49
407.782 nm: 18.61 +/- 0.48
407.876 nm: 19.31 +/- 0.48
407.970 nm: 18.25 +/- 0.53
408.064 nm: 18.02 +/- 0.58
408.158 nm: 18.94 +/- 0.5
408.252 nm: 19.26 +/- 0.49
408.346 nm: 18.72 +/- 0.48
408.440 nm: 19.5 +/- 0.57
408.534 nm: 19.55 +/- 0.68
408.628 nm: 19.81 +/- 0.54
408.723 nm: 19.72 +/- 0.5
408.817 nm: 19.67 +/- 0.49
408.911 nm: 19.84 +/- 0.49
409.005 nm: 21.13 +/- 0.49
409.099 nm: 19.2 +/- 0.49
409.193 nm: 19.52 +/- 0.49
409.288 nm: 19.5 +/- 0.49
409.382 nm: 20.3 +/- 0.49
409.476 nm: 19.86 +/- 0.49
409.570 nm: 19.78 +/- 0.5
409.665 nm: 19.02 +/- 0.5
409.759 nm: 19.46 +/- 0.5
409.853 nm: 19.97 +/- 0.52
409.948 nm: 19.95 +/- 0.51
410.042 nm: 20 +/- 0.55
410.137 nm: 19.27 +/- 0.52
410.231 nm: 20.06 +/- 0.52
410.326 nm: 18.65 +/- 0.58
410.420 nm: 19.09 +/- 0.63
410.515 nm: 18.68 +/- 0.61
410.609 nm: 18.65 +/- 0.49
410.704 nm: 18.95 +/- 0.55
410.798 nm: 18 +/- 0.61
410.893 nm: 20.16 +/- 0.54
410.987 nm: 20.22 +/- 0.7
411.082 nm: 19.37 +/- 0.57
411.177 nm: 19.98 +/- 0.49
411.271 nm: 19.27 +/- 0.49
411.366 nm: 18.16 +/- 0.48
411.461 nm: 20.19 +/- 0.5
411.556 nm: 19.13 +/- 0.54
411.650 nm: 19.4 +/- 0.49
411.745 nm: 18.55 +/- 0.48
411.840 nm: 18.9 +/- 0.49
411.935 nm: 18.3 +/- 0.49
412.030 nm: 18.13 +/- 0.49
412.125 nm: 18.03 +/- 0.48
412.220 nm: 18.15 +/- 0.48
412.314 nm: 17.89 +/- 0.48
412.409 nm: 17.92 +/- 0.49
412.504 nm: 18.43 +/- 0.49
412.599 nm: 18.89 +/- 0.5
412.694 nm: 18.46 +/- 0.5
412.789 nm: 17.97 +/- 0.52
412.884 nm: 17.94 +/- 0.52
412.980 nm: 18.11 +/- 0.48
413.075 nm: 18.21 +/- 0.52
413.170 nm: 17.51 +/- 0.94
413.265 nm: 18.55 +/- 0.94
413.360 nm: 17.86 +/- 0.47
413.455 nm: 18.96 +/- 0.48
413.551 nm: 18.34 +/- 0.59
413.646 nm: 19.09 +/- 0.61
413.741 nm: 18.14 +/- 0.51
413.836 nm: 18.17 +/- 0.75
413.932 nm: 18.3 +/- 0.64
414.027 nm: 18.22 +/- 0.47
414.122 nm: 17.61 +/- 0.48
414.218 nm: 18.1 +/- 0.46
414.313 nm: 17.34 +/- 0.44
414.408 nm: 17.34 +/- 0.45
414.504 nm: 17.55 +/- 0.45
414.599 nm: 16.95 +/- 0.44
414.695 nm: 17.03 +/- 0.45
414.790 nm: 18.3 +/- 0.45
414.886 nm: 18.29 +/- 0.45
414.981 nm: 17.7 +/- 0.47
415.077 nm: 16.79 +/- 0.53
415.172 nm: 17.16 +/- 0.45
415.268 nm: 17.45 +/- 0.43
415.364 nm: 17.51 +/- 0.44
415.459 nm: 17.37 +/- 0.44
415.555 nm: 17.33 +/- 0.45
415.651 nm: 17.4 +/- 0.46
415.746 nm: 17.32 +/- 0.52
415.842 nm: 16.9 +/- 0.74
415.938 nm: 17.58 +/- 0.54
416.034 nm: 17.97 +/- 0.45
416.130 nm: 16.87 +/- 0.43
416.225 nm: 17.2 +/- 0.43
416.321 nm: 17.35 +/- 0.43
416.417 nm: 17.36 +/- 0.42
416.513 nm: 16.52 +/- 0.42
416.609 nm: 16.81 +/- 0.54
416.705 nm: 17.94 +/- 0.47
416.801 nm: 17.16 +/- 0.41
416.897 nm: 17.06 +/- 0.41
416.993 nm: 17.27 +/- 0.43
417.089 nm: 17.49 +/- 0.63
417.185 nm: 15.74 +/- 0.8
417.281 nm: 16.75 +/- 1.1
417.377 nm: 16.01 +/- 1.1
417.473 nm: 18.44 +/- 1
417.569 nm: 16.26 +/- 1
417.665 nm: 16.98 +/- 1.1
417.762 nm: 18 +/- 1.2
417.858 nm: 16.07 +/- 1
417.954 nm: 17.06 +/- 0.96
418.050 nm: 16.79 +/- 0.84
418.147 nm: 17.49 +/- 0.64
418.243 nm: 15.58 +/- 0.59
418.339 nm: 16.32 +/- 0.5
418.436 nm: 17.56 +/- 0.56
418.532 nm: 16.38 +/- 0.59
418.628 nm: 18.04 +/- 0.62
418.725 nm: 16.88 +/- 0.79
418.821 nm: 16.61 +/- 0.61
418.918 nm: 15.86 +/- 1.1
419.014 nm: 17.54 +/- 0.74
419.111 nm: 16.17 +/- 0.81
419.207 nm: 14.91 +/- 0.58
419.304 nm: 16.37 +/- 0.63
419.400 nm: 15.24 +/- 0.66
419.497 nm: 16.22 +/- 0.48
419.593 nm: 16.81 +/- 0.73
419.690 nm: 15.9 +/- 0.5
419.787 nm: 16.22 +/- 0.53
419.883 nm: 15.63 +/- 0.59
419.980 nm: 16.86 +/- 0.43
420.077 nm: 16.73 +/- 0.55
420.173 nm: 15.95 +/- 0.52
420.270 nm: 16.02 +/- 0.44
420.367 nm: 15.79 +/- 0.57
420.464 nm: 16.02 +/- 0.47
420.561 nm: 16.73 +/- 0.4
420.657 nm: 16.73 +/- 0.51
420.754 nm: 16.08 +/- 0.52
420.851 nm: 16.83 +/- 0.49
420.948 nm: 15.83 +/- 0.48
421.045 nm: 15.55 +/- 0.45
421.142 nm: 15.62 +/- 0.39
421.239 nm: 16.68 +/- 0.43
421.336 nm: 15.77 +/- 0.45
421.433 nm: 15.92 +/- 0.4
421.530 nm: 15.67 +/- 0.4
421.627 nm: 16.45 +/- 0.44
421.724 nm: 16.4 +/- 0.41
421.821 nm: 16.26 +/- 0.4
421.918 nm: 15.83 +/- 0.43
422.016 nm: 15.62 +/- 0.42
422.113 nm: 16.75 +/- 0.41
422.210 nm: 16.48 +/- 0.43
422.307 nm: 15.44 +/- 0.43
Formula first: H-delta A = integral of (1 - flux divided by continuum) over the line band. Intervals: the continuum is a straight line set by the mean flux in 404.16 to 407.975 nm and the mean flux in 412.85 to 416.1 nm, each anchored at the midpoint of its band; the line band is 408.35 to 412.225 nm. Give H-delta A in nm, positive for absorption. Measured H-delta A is -0.26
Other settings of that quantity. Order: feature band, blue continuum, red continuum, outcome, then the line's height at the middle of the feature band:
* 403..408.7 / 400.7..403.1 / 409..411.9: 0.108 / 18.9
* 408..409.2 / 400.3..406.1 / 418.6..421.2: -0.116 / 17.7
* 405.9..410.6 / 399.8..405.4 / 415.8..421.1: -0.341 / 17.8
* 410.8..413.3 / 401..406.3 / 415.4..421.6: -0.183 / 17.4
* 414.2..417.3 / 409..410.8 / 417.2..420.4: 0.040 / 17.5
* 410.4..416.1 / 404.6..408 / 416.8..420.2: -0.252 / 17.4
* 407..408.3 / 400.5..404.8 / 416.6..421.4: -0.068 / 17.9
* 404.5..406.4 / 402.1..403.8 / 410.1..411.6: 0.028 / 18.5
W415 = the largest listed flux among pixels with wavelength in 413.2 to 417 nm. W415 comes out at 19.09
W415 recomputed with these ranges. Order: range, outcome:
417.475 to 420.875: 18.04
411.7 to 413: 18.9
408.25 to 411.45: 21.13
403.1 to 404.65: 20.06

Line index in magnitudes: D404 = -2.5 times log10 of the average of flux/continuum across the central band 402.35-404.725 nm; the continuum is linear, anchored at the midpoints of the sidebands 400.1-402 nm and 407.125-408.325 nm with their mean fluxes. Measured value 0.026 mag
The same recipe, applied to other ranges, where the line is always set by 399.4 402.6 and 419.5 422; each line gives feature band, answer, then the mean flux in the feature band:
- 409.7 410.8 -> -0.10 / 19.3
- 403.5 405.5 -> 0.00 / 18.3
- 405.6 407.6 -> -0.04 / 18.7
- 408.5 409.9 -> -0.12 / 19.8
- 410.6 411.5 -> -0.11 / 19.3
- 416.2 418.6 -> -0.02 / 16.9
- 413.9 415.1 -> -0.04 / 17.7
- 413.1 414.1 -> -0.07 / 18.3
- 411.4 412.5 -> -0.07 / 18.6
